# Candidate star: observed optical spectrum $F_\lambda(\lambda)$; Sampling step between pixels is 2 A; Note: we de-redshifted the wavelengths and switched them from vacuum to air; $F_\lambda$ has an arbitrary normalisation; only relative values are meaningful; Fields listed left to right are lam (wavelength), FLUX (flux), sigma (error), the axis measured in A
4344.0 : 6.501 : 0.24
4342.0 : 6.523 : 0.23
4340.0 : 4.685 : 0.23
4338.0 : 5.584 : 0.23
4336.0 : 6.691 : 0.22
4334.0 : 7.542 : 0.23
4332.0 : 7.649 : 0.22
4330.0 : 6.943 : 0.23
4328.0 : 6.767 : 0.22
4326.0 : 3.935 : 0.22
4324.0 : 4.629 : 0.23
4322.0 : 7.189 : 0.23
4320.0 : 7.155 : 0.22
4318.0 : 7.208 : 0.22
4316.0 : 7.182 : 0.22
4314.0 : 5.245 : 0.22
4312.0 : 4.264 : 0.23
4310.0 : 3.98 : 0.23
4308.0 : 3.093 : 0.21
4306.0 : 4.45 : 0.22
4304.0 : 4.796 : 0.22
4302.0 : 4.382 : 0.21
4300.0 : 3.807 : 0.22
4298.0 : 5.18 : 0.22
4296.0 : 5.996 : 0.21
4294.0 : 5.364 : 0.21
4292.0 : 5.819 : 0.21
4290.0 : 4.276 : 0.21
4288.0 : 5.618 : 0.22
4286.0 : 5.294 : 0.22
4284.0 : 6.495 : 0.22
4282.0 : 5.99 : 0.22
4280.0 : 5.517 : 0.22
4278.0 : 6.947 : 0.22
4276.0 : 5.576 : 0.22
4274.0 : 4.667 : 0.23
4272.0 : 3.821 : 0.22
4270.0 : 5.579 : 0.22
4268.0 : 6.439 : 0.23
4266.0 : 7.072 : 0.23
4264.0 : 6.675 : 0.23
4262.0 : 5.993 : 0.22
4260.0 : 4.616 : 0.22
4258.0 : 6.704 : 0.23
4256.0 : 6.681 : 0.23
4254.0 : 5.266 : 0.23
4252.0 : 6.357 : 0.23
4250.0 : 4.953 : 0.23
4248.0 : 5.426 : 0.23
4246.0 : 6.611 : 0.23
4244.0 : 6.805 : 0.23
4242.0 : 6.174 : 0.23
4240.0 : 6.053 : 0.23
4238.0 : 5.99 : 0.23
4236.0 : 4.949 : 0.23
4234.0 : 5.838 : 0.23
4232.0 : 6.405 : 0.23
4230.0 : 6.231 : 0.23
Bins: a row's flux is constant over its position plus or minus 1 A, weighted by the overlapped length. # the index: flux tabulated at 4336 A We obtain 6.691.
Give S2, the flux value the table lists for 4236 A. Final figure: 4.949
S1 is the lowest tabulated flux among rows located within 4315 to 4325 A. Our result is 4.629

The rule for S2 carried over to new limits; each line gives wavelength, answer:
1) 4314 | 5.245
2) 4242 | 6.174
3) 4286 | 5.294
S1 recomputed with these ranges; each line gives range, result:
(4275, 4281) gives 5.517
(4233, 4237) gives 4.949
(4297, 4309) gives 3.093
